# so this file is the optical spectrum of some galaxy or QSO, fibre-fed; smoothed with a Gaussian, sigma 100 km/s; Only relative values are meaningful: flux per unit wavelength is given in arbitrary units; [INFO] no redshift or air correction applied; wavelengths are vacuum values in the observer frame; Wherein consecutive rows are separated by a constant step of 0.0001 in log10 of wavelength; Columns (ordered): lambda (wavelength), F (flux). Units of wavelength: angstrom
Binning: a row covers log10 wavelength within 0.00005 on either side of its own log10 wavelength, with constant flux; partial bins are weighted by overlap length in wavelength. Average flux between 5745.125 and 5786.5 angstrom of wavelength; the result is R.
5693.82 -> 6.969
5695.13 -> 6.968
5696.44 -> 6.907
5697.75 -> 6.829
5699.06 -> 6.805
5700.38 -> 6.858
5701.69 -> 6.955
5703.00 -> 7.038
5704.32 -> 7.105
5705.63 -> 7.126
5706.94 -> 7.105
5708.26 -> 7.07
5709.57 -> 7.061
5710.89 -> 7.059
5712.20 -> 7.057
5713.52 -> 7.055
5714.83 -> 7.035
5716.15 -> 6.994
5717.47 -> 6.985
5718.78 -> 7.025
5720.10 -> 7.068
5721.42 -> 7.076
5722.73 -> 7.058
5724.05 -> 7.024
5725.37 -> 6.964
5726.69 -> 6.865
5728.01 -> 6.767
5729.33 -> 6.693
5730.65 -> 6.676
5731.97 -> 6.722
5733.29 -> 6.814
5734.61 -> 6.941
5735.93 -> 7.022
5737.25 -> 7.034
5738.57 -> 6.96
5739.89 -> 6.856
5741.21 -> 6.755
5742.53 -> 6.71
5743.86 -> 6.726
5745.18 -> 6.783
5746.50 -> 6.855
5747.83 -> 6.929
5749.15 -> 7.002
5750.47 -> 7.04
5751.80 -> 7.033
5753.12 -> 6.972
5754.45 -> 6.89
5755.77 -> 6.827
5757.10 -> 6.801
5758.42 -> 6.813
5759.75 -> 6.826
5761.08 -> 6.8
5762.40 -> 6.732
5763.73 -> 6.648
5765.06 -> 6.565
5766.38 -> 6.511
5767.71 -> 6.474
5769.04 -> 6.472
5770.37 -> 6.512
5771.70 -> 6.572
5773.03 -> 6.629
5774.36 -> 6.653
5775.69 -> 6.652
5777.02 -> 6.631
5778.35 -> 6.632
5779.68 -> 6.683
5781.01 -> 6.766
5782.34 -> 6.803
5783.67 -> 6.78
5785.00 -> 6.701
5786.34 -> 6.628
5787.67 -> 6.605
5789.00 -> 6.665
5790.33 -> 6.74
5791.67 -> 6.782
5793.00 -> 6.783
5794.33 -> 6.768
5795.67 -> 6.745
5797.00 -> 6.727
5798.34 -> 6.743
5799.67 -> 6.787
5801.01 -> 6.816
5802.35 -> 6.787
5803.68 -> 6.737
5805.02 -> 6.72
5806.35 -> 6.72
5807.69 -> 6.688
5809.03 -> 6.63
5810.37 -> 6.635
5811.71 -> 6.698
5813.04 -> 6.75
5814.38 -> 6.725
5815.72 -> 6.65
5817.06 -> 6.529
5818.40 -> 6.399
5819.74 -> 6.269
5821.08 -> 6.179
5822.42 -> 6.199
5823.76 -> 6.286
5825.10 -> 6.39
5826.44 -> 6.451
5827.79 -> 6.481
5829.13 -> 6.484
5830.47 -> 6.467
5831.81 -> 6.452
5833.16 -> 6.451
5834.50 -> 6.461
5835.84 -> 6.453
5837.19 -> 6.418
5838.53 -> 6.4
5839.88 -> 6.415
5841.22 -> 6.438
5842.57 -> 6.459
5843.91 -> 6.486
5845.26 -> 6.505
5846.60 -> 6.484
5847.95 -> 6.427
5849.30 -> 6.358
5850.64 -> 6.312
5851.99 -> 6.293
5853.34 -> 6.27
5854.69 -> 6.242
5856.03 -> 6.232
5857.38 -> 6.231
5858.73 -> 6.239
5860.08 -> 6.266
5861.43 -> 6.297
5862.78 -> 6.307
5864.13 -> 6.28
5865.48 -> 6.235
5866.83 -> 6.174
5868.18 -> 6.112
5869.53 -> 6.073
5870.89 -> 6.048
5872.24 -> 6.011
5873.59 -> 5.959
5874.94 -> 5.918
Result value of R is 6.74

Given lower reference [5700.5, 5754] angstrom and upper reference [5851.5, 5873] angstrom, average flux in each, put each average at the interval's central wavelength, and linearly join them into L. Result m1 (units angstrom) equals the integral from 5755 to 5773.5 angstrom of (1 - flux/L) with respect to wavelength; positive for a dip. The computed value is 0.24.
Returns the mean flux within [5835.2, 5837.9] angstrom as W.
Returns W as 6.43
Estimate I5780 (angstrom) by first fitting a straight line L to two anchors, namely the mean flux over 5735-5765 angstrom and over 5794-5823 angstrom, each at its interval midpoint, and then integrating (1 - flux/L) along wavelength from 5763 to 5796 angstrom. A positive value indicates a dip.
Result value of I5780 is 0.4 angstrom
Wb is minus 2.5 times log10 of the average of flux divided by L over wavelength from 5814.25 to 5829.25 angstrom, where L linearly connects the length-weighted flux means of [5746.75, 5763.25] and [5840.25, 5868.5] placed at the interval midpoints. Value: 0.017 mag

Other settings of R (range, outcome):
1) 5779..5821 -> 6.69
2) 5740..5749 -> 6.81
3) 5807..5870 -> 6.4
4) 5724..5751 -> 6.86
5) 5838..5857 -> 6.38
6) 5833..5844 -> 6.44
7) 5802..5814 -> 6.71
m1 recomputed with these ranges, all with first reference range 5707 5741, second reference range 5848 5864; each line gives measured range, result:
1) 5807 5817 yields -0.3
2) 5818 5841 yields 0.1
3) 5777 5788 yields -0.1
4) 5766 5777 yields 0.2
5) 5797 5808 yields -0.3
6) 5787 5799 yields -0.2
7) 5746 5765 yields -0.2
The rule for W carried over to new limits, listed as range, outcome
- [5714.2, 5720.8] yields 7.01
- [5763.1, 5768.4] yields 6.55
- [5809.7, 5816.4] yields 6.69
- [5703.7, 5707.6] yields 7.12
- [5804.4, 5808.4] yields 6.71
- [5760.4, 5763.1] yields 6.76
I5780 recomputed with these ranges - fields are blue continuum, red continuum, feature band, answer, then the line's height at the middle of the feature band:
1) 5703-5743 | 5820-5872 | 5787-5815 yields -0.7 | 6.56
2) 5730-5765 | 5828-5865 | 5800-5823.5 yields -0.2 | 6.54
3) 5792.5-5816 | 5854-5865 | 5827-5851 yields 0.0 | 6.44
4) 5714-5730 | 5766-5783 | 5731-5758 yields -0.3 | 6.81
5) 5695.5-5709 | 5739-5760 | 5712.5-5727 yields -0.2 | 6.94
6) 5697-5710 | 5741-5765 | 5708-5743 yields -0.1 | 6.92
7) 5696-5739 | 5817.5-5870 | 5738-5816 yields -0.8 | 6.67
